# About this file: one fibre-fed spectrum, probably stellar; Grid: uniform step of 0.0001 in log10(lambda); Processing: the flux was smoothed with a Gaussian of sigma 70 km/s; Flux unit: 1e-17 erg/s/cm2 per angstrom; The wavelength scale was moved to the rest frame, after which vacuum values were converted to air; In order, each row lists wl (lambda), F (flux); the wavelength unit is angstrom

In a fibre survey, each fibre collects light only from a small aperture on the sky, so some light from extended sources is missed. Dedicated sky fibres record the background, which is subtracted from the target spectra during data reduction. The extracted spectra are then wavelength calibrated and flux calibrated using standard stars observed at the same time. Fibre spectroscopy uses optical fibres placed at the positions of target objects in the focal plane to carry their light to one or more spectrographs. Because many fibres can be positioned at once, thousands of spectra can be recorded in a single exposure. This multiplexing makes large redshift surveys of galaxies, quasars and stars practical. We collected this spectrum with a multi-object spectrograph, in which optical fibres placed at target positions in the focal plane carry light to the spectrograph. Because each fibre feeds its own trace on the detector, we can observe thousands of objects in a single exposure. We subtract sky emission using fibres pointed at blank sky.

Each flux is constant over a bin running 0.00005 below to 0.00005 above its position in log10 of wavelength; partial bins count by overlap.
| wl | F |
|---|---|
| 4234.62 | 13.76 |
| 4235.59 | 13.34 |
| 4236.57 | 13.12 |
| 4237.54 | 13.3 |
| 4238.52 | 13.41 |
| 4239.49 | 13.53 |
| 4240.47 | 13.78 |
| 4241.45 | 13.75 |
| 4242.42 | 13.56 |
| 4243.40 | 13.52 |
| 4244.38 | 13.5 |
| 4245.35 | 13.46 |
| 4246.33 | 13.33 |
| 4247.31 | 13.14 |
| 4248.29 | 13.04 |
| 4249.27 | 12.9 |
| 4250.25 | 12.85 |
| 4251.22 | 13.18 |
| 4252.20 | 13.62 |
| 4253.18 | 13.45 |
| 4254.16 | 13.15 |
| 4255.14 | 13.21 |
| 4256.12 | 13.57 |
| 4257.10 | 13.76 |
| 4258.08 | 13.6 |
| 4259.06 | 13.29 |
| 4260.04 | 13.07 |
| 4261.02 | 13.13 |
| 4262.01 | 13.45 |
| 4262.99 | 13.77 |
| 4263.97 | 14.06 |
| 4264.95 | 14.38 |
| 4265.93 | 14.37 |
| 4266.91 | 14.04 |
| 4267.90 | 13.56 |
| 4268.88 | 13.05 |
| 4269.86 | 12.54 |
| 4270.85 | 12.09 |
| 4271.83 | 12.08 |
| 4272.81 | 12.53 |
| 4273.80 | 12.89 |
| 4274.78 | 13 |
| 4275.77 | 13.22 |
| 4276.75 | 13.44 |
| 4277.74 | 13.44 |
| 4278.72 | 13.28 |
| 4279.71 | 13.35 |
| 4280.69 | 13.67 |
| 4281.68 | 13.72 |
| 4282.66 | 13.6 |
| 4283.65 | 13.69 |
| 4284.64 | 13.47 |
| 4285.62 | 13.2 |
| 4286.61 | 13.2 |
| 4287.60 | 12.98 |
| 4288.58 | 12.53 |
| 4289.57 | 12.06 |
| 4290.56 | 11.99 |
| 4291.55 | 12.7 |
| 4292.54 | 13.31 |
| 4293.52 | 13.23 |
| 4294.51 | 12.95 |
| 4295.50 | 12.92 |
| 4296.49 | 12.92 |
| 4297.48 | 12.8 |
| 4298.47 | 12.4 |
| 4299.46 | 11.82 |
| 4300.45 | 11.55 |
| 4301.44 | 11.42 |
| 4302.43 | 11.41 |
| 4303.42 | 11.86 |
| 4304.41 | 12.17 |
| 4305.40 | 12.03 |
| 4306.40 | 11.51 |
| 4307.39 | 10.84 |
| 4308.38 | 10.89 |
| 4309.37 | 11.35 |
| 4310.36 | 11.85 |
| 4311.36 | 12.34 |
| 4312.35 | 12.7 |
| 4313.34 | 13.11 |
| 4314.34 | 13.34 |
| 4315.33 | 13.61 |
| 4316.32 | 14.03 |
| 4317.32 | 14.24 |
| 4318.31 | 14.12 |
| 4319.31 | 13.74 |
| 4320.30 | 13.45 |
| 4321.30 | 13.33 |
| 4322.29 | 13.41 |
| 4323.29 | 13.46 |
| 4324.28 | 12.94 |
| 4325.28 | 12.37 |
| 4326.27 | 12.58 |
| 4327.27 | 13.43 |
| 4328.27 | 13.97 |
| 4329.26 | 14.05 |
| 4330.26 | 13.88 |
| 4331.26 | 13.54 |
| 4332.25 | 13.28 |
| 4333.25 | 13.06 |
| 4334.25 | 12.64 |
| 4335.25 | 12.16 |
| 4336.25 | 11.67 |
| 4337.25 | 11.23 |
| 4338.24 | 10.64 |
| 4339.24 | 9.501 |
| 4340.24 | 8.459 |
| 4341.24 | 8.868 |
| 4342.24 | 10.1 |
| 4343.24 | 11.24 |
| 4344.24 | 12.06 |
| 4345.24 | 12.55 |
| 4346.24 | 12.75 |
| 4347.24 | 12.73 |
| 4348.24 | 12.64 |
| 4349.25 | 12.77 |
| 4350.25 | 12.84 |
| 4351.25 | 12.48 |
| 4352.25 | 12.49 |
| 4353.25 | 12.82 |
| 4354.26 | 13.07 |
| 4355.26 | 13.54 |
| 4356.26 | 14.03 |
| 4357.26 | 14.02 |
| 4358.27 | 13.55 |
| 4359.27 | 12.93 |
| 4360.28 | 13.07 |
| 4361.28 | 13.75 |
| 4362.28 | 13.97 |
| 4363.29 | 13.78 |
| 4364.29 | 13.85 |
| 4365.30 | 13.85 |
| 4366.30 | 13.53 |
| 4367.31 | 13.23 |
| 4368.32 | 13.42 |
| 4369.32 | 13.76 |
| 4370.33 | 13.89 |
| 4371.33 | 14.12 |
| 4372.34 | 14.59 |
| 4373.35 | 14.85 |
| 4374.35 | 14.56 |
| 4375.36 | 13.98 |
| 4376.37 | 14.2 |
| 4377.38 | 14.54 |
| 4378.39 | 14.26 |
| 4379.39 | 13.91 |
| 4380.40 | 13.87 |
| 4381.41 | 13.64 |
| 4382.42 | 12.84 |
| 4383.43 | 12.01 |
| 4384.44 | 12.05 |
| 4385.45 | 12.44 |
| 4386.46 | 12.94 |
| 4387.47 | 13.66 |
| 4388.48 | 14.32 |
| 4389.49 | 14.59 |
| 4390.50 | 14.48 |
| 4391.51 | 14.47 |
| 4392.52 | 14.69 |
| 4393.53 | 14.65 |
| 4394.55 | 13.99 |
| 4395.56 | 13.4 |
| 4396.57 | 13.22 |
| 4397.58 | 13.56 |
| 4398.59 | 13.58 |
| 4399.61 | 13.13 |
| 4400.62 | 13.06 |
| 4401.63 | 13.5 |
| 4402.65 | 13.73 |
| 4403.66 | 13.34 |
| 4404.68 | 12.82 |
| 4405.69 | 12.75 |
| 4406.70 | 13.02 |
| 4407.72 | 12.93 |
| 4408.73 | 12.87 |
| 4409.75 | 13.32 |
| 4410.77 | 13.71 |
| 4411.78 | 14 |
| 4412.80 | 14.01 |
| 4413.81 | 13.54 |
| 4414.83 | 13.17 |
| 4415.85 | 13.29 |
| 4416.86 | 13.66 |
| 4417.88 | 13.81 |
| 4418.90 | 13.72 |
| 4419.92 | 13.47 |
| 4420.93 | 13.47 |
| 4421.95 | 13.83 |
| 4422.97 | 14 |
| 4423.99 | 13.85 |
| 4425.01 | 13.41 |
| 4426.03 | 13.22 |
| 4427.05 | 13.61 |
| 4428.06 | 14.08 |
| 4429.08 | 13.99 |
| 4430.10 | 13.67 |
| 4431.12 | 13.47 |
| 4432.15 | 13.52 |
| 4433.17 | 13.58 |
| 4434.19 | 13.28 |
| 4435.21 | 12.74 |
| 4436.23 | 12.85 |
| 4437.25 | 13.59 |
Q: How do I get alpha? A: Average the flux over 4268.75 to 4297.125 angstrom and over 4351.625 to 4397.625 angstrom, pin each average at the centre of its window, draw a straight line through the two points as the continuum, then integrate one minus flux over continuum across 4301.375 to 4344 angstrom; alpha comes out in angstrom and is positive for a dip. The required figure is 3.1 angstrom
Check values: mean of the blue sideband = 13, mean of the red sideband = 13.7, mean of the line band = 12.3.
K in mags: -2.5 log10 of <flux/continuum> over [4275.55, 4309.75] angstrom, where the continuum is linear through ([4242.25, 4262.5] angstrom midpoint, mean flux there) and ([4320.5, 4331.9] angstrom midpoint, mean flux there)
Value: 0.06 mag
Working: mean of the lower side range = 13.3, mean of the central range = 12.6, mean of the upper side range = 13.4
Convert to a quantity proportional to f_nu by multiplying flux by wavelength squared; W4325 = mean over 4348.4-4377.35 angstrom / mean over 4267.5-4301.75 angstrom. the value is 1.1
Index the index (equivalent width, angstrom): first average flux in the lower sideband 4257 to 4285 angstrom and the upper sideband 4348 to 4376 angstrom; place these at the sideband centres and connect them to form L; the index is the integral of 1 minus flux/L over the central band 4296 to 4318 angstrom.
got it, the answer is 1.86 angstrom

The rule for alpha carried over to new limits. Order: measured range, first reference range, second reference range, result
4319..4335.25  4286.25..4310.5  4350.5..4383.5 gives -0.6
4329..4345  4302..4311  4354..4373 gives 1.3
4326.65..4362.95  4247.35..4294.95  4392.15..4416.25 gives 2.3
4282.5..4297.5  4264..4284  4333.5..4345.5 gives -0.3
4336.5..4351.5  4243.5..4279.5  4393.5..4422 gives 2.2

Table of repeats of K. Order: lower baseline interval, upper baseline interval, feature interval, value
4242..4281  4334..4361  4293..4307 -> 0.05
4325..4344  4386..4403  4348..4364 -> -0.05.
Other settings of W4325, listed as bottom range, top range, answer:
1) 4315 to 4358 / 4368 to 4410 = 1.11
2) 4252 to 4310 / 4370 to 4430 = 1.12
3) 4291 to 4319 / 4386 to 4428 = 1.14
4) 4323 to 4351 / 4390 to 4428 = 1.15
